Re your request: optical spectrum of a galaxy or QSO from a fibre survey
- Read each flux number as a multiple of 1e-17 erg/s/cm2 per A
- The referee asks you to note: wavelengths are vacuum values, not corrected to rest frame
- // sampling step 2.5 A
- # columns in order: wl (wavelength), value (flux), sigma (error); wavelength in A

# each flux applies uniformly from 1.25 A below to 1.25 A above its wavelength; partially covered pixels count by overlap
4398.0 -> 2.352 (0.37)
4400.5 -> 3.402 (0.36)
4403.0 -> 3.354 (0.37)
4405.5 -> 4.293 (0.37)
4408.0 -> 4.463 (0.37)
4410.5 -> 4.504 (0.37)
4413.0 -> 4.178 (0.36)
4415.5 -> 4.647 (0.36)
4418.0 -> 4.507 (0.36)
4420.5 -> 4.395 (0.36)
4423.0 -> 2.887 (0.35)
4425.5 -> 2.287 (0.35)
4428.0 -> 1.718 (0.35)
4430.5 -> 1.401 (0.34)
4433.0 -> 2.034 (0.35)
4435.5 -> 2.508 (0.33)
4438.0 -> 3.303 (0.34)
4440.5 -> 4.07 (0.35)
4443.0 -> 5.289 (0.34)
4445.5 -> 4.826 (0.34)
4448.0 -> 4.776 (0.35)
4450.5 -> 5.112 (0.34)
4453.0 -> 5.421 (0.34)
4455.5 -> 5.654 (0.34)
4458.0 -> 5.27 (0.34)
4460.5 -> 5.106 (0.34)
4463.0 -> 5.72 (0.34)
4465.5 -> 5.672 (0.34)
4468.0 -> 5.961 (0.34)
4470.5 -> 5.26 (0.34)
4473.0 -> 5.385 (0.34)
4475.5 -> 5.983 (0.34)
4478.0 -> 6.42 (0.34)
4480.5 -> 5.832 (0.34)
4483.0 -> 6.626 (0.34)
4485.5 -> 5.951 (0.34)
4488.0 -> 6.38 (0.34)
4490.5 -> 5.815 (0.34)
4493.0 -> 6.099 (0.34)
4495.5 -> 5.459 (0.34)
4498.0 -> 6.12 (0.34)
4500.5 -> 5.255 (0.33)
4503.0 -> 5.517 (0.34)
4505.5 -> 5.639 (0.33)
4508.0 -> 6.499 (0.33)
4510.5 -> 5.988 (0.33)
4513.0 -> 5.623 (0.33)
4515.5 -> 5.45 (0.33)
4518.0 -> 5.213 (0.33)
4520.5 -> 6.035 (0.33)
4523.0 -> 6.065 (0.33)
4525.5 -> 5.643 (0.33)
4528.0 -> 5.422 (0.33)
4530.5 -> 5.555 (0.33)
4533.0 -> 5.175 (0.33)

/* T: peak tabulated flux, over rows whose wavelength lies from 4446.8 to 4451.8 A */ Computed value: 5.112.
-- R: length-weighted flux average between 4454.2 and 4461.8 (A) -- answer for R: 5.35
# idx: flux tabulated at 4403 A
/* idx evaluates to 3.354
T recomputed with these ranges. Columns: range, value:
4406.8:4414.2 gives 4.504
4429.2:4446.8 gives 5.289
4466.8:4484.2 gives 6.626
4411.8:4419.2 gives 4.647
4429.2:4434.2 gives 2.034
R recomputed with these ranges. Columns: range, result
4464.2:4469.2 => 5.81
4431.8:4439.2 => 2.61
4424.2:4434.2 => 1.86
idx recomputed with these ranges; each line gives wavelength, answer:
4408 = 4.463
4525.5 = 5.643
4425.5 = 2.287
